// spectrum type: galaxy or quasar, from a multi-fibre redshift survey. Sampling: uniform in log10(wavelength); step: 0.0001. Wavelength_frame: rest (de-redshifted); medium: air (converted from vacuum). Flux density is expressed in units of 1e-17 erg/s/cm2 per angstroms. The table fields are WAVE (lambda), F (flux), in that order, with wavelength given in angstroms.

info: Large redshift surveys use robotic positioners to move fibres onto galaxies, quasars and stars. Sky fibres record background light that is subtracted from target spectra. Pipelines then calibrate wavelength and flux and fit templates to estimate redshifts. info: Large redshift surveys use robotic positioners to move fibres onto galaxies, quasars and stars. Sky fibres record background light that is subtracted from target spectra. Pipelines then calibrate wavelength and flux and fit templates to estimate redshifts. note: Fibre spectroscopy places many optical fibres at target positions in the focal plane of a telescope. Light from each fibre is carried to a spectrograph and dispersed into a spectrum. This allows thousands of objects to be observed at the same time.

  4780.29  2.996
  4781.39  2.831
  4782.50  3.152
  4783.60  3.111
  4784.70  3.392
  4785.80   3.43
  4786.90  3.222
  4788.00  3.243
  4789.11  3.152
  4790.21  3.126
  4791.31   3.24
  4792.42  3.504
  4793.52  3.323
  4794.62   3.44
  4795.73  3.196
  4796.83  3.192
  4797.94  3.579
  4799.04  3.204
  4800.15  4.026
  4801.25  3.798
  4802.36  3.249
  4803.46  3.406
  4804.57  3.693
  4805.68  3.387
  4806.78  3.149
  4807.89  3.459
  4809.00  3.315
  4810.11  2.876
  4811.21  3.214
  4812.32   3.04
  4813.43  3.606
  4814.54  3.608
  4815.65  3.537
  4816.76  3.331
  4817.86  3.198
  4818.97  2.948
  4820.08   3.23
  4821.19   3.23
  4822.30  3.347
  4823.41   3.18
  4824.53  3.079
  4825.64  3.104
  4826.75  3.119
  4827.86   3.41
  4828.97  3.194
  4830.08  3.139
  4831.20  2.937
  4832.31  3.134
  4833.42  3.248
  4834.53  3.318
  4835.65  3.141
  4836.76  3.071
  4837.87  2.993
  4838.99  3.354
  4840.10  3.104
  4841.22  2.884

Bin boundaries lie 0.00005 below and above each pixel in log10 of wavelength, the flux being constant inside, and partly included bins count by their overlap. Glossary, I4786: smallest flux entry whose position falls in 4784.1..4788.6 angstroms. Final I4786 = 3.222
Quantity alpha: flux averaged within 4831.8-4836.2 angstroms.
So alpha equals 3.21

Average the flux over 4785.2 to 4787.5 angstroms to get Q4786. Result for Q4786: 3.33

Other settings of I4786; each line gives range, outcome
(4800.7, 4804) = 3.249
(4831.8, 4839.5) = 2.993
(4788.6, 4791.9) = 3.126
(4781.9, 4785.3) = 3.111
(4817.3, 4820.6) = 2.948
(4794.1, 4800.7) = 3.192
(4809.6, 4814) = 2.876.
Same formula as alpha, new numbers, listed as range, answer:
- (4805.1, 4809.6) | 3.32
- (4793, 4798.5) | 3.35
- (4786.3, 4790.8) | 3.19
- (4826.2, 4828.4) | 3.27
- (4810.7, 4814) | 3.28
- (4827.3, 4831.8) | 3.17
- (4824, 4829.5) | 3.18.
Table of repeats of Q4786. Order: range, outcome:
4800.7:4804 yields 3.49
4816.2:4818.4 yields 3.28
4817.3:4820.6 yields 3.13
